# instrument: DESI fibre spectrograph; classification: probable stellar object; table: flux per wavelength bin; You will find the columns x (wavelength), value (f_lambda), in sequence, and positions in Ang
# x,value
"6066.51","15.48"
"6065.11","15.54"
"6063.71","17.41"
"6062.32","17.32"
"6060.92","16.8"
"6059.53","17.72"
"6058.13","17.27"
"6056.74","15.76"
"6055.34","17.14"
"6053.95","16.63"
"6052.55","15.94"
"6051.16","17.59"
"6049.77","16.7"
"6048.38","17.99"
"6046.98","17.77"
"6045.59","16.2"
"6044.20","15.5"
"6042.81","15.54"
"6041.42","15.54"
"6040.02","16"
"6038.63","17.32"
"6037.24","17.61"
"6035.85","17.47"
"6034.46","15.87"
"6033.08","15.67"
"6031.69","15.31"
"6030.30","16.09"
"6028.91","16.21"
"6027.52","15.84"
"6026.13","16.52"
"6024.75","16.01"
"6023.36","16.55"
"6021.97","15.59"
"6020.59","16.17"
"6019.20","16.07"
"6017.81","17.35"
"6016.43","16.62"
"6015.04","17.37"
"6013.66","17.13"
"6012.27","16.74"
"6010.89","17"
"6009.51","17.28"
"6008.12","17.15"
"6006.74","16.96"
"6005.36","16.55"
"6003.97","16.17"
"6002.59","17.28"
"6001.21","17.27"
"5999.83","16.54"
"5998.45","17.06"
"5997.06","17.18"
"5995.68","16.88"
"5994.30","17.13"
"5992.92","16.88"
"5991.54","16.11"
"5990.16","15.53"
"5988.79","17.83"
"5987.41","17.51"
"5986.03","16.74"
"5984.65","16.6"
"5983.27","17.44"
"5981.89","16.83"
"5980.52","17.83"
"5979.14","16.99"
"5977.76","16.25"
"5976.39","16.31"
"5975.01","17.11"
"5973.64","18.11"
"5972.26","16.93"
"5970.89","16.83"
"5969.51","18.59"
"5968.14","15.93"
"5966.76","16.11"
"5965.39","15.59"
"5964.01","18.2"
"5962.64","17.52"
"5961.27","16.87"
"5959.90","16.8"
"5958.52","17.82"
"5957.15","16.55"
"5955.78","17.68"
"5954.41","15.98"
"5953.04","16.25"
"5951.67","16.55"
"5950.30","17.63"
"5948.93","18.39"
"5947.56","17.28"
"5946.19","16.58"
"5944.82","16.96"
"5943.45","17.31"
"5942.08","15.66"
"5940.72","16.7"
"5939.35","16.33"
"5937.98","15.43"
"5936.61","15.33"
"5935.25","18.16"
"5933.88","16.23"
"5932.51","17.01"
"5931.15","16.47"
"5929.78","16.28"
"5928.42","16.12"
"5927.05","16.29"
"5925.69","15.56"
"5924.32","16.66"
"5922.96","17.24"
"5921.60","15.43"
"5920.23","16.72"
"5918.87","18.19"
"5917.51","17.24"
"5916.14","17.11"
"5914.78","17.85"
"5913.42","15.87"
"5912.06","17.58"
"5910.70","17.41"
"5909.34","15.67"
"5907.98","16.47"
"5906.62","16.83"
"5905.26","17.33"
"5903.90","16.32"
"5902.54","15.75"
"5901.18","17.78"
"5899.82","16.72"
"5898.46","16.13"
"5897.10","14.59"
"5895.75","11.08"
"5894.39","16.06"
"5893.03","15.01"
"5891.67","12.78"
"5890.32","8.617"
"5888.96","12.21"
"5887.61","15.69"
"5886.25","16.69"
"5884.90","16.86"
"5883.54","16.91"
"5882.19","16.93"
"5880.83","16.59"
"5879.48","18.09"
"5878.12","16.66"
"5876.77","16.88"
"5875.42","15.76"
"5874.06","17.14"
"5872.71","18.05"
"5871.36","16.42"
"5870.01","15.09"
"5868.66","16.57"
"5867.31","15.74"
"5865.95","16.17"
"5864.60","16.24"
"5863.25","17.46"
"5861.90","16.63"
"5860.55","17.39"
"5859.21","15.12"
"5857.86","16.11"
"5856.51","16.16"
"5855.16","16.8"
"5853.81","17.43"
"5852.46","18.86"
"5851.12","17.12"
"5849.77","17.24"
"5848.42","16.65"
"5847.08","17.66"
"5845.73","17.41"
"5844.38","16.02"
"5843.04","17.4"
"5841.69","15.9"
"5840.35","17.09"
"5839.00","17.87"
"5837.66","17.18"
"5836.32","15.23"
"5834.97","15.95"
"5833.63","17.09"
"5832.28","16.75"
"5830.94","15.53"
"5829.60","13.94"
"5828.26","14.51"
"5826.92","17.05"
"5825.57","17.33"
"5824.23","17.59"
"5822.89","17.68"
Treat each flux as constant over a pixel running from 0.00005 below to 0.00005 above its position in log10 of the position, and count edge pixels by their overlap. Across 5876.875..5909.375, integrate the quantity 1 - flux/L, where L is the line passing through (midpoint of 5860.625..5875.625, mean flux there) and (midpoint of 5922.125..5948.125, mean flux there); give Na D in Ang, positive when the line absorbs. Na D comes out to 1.8 Ang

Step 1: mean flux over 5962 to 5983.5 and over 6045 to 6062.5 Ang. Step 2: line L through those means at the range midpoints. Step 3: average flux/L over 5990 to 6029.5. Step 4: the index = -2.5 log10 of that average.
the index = 0.02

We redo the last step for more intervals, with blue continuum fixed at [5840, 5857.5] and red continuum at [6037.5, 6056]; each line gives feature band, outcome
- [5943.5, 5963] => -0.02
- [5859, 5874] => 0.03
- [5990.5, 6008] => -0.01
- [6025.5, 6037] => 0.03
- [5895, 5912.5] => 0.05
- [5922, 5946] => 0.03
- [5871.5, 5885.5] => 0.00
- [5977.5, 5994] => -0.01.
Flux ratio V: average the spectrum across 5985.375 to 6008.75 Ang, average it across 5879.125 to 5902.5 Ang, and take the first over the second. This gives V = 1.1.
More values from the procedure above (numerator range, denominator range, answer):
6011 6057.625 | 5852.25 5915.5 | 1.02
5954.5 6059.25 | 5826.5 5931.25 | 1.03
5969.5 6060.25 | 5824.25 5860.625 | 1.01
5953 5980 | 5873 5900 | 1.10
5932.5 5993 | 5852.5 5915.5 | 1.05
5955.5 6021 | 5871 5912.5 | 1.07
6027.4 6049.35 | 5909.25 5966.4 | 0.98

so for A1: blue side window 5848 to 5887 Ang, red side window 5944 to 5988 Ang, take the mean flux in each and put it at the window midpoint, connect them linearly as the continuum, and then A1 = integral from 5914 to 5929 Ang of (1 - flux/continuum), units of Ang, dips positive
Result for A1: 0.1 Ang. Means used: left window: 16.7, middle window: 16.8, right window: 17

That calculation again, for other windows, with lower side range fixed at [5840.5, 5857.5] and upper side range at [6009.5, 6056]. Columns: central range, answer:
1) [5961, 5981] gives -0.4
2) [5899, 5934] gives 0.3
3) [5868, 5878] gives 0.2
